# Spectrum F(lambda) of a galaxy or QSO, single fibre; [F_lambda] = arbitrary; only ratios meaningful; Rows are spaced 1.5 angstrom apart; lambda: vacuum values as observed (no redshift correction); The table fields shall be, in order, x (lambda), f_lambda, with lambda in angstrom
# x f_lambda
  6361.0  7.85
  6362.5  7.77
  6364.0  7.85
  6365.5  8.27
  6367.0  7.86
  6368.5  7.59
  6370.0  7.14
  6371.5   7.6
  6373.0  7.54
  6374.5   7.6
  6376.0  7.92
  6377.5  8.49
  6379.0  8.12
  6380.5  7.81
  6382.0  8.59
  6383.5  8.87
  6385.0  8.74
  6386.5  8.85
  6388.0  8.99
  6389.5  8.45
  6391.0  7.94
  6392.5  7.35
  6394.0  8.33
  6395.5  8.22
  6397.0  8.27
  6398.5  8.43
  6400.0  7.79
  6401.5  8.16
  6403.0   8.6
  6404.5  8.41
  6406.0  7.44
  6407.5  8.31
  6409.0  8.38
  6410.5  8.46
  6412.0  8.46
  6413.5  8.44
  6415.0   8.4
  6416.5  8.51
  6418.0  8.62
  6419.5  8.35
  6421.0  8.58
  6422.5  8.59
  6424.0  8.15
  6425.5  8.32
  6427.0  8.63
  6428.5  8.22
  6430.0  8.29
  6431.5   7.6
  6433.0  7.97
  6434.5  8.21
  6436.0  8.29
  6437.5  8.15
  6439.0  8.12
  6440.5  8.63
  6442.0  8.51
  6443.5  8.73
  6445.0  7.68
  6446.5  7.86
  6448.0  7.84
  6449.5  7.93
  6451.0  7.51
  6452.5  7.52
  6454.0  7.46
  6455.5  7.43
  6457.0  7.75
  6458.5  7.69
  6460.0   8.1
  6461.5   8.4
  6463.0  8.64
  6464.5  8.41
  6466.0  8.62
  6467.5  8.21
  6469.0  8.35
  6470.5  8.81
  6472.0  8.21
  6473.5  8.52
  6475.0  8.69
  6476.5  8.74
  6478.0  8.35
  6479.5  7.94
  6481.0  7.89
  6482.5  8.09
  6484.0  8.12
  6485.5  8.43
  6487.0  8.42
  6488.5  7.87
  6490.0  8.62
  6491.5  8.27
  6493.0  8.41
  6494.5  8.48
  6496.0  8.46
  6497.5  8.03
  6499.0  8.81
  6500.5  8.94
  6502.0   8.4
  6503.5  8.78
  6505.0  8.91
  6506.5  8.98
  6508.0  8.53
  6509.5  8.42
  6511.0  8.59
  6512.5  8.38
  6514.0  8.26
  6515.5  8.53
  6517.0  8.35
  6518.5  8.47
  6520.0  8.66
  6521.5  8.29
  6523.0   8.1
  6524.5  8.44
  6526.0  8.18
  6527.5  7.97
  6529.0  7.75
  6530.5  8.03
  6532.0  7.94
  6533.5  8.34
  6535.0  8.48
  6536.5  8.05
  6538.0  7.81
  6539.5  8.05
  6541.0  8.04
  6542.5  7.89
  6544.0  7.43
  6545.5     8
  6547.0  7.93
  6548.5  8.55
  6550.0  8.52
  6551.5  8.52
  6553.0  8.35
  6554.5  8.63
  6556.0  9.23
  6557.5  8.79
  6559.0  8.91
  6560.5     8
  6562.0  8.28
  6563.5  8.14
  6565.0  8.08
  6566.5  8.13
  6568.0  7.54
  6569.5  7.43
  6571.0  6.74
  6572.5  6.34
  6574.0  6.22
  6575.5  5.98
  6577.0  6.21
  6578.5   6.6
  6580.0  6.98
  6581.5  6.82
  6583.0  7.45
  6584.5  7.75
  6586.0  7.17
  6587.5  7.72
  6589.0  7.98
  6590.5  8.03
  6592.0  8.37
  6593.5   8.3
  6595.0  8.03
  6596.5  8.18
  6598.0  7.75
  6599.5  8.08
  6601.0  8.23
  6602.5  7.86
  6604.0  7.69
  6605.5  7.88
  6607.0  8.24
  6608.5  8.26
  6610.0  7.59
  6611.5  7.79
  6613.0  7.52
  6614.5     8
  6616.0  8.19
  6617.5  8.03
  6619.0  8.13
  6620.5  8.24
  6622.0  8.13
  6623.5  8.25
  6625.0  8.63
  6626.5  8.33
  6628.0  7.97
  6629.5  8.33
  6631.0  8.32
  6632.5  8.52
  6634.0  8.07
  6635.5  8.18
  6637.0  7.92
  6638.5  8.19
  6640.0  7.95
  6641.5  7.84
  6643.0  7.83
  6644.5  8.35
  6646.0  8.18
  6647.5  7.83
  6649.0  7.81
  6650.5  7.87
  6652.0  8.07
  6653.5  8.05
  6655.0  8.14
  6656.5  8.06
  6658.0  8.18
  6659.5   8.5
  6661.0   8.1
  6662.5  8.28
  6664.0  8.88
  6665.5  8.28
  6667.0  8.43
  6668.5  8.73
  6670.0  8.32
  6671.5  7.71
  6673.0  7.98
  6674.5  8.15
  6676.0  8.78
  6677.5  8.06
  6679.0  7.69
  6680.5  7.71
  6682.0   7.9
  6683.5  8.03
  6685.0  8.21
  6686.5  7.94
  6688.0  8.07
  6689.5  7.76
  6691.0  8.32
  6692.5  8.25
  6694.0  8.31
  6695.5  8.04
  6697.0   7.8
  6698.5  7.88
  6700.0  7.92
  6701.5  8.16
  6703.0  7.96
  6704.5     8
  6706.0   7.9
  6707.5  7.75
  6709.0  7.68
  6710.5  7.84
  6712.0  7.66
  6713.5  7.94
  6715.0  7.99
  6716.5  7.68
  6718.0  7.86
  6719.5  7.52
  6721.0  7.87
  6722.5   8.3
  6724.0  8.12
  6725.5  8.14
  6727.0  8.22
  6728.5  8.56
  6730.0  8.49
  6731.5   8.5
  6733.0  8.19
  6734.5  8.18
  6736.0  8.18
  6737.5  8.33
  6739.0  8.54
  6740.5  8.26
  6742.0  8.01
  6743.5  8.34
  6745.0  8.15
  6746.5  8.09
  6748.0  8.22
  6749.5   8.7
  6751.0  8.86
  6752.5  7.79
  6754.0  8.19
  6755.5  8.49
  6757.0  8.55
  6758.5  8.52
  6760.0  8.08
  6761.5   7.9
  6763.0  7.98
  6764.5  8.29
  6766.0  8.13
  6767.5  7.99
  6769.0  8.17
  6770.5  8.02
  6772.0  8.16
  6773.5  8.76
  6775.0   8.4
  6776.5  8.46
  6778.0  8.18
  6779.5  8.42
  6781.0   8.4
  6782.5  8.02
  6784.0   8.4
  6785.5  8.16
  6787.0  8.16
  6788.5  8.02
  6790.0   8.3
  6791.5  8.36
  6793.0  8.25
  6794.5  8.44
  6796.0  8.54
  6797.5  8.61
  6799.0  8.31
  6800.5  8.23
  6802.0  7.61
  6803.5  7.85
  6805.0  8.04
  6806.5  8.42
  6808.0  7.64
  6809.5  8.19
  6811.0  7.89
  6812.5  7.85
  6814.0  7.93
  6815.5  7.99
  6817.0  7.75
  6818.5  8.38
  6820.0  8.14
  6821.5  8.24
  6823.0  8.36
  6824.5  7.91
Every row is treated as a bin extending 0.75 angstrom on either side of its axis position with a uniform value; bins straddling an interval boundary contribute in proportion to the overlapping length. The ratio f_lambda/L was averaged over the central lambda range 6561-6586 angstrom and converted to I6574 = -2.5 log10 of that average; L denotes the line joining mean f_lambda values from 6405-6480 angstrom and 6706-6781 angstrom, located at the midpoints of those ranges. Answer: 0.15 mag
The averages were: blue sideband 8.22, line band 7.18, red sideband 8.18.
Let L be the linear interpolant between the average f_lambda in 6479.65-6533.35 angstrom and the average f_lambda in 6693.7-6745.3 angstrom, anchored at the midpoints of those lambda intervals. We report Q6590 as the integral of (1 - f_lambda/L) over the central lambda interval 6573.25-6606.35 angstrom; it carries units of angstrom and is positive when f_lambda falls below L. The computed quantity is 2.9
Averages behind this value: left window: 8.36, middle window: 7.51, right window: 8.06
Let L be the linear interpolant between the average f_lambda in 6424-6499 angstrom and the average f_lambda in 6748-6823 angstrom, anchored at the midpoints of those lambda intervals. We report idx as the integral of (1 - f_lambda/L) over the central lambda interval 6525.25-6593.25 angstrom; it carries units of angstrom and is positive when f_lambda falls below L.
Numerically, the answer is 3.2 angstrom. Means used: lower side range 8.2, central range 7.81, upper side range 8.21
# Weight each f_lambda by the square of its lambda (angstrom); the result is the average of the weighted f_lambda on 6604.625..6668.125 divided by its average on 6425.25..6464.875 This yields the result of 1.07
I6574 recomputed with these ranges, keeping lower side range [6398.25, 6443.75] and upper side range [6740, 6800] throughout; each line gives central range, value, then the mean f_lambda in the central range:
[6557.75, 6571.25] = 0.04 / 7.99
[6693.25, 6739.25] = 0.03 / 8.04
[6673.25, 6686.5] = 0.03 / 8.06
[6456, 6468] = 0.01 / 8.21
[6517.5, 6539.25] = 0.02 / 8.18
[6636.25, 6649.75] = 0.04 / 7.99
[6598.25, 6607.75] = 0.04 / 7.98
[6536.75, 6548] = 0.05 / 7.9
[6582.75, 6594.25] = 0.06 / 7.86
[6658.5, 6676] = 0.00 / 8.32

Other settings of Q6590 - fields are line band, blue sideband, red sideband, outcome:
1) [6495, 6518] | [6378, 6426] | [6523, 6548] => -1.3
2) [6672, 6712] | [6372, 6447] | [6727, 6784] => 1.4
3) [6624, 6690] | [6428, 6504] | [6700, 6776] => 0.2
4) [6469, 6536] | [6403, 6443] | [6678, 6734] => -1.2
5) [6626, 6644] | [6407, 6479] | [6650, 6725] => -0.1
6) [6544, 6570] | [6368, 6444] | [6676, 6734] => -0.5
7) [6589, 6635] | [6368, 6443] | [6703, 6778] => 0.5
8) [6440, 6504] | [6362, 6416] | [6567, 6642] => -1.9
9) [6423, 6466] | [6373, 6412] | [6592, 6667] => 0.7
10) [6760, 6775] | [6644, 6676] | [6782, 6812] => 0.0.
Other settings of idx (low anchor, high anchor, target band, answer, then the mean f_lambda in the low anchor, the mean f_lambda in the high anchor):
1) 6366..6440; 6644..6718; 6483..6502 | -0.6 angstrom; 8.21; 8.06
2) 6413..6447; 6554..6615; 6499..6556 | -2.8 angstrom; 8.3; 7.72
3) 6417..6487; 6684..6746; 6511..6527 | -0.4 angstrom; 8.2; 8.07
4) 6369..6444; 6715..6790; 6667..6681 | 0.1 angstrom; 8.25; 8.22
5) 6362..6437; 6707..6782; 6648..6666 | 0.0 angstrom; 8.2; 8.18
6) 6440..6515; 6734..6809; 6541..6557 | 0.0 angstrom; 8.29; 8.24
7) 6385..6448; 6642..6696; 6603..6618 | 0.5 angstrom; 8.29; 8.13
